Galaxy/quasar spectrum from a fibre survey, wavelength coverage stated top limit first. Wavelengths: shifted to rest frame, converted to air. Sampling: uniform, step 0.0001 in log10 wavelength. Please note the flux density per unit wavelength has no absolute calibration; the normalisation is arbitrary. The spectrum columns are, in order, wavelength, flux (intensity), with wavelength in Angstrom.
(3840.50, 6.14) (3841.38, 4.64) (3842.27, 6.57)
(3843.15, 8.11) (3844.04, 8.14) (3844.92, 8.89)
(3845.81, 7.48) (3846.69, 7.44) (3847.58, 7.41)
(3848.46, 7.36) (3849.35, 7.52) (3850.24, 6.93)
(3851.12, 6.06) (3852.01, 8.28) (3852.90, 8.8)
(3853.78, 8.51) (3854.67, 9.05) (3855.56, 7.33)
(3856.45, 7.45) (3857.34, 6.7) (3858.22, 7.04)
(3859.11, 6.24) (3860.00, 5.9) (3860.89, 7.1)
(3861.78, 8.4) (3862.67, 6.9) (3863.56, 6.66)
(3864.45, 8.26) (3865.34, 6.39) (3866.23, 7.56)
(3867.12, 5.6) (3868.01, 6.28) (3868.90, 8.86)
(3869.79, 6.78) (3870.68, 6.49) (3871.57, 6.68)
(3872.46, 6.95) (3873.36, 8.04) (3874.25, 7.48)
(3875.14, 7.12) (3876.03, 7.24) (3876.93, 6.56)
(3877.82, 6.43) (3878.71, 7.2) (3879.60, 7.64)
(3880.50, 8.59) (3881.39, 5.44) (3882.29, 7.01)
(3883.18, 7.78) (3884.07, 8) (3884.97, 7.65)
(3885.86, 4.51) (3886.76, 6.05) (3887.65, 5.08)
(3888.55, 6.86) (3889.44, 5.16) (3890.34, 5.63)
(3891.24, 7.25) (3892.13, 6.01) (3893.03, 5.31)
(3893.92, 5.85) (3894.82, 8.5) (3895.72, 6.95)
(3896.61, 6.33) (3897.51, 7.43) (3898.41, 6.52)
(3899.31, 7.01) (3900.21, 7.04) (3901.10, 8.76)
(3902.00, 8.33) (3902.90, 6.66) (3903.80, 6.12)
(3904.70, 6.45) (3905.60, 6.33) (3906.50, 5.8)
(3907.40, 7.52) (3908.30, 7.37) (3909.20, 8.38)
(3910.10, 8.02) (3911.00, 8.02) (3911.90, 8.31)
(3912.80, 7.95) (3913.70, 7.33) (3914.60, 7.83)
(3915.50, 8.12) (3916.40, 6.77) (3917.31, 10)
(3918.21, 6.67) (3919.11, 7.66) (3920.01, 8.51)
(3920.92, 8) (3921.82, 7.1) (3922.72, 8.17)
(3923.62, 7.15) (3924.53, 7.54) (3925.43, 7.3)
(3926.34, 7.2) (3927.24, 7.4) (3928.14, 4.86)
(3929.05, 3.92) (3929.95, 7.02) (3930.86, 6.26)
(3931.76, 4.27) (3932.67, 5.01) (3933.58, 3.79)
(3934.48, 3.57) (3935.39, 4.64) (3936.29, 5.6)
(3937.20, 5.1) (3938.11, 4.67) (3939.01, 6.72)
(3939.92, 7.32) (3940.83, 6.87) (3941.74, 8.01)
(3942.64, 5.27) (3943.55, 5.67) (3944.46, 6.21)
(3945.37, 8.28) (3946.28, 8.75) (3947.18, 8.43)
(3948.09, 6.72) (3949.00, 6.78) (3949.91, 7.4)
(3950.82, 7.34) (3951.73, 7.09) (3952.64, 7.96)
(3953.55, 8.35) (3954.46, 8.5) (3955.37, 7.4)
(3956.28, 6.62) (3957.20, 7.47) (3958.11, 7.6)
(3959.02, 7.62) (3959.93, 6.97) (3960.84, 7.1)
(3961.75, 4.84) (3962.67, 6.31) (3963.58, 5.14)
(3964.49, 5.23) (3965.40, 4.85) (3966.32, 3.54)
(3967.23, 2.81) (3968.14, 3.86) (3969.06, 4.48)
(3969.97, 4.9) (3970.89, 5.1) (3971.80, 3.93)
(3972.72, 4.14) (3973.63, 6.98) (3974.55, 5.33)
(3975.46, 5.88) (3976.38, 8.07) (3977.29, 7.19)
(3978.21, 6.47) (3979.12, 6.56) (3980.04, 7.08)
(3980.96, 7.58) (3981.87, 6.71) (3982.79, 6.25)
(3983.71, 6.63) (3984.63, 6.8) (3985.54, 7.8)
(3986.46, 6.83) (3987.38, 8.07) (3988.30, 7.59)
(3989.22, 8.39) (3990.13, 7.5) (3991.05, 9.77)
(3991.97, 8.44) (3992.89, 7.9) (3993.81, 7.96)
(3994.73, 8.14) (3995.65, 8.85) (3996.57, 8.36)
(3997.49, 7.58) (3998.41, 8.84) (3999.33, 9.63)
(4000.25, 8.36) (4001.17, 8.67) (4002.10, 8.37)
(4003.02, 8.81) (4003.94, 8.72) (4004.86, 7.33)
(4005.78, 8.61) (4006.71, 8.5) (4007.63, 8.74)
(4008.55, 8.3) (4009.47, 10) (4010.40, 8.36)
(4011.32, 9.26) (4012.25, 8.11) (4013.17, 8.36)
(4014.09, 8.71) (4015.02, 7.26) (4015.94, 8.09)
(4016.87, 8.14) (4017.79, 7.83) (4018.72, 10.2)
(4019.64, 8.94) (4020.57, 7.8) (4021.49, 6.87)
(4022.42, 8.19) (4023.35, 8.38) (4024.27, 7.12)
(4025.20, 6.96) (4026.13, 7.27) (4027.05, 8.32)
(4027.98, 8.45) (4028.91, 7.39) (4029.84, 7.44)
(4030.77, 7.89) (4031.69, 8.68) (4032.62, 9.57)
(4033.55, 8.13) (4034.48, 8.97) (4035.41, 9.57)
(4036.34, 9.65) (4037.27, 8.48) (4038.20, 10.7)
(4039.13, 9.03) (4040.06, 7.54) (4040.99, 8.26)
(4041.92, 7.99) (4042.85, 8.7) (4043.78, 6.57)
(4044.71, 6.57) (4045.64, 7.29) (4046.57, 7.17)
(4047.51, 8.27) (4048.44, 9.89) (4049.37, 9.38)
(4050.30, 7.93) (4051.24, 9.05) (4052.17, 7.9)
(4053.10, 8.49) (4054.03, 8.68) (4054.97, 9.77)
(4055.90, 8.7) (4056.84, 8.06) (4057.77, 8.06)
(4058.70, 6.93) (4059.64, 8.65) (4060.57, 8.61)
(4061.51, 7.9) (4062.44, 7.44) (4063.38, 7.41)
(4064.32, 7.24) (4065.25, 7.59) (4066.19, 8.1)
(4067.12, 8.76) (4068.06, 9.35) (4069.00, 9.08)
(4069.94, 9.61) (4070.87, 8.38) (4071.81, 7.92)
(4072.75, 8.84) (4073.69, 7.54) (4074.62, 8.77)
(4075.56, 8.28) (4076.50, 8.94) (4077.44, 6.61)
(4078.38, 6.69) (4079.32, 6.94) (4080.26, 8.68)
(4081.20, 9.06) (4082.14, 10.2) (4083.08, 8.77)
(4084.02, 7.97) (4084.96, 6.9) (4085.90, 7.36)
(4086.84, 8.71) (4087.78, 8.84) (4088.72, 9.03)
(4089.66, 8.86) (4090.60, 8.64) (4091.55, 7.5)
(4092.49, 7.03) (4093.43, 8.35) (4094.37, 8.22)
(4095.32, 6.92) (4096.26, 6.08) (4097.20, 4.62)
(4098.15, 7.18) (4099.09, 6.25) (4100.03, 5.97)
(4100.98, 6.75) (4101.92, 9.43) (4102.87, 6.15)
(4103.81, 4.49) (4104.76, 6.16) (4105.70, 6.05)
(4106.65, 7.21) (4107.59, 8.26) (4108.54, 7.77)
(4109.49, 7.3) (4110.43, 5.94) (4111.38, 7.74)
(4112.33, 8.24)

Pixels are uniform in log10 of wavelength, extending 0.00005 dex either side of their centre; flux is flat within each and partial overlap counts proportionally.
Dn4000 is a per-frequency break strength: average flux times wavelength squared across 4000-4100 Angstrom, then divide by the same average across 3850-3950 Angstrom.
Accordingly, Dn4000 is 1.28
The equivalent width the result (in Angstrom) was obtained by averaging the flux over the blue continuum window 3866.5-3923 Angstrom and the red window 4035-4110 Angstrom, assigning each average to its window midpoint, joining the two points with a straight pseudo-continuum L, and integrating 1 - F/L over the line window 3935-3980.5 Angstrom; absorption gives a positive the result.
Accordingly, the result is 6.8 Angstrom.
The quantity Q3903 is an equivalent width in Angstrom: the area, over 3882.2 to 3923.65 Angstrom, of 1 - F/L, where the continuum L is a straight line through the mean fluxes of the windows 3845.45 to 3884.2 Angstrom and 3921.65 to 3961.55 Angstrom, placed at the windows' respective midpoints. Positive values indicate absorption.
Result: -1.2 Angstrom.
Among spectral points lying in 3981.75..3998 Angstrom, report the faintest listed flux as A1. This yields 6.25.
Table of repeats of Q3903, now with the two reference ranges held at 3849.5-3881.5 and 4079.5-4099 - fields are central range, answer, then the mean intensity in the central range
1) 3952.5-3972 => 4.1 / 5.93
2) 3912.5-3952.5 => 3.7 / 6.74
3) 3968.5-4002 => 1.7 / 7.19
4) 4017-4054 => -2.6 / 8.28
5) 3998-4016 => -2.2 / 8.56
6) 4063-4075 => -0.8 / 8.36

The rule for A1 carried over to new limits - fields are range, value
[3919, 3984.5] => 2.81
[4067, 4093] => 6.61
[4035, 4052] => 6.57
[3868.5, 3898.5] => 4.51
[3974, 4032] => 5.33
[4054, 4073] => 6.93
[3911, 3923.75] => 6.67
